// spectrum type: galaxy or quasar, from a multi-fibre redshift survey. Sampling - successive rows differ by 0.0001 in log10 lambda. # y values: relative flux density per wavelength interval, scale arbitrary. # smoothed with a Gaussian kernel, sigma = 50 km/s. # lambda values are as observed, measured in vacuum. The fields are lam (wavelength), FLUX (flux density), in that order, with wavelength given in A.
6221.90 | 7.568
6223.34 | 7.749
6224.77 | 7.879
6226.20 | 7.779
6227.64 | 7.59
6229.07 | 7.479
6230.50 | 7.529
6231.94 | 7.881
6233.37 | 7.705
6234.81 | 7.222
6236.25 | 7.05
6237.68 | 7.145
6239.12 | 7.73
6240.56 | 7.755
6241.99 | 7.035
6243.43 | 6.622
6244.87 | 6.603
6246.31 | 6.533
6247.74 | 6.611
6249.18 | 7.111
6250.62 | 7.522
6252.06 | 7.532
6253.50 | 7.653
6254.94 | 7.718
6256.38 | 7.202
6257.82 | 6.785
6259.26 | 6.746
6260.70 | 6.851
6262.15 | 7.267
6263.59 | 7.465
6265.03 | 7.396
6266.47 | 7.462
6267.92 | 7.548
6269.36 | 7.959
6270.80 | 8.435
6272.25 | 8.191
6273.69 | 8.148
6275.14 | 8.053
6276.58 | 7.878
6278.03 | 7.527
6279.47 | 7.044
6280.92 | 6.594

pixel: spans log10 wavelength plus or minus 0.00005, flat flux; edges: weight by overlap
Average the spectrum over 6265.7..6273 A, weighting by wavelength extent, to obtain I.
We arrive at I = 7.92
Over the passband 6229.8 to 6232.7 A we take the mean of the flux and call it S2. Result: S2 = 7.71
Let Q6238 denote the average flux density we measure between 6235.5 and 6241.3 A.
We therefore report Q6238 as 7.42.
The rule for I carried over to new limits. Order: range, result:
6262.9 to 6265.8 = 7.44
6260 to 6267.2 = 7.28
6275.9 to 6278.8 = 7.69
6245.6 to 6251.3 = 6.95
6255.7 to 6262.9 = 6.97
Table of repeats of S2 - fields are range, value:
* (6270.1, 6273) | 8.31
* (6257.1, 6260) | 6.77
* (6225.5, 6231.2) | 7.6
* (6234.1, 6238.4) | 7.14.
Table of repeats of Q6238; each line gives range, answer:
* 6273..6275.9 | 8.1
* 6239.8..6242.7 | 7.41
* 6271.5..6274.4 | 8.17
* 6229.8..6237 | 7.47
